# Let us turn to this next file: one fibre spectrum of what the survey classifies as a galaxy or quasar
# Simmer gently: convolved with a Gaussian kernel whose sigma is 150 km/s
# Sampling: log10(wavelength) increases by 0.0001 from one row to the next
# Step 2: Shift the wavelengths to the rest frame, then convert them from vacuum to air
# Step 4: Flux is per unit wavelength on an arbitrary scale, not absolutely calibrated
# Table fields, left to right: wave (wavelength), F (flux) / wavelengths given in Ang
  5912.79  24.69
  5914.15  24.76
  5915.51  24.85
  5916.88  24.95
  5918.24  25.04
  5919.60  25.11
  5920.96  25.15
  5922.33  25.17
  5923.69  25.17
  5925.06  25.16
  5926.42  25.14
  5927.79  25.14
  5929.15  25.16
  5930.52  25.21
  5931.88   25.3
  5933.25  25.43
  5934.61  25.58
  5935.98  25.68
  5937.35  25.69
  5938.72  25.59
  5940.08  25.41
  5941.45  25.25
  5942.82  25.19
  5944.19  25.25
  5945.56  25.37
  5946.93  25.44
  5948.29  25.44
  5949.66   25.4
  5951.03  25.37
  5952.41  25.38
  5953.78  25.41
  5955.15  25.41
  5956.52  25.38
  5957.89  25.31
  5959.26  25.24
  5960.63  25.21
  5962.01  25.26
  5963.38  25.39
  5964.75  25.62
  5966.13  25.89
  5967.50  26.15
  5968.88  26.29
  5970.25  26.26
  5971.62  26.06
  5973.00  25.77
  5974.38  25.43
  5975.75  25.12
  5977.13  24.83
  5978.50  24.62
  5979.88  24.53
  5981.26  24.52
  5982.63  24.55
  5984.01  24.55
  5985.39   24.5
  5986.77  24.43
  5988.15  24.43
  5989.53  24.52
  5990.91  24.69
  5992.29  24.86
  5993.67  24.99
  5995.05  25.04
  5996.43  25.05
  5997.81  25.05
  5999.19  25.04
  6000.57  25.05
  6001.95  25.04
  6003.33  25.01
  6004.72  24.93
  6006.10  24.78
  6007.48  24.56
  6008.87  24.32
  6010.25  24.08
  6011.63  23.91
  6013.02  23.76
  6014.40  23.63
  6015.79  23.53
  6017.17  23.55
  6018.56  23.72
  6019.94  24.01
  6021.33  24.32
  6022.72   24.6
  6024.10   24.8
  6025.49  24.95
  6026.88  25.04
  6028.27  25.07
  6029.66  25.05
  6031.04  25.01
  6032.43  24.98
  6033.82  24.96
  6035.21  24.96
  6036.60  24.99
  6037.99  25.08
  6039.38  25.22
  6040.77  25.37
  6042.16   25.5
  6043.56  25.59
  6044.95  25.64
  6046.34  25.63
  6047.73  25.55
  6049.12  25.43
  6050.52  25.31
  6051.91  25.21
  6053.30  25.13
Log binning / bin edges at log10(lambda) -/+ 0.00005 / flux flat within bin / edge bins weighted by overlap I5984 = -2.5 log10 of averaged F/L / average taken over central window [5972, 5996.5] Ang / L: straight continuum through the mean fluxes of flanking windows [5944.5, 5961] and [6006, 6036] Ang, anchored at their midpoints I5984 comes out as 0.01 mag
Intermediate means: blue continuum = 25.4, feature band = 24.8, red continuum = 24.4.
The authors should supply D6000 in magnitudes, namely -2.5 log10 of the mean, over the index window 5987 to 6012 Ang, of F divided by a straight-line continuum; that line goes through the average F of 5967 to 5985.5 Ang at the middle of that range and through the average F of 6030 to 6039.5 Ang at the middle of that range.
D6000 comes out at 0.02 mag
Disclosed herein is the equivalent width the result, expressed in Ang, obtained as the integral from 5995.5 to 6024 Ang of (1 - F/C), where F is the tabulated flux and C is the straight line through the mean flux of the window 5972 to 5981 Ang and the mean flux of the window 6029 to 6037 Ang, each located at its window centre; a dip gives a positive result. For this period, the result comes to 0.7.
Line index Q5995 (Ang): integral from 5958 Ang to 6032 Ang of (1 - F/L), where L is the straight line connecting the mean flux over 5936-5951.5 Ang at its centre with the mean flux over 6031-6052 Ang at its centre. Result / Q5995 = 1.5 Ang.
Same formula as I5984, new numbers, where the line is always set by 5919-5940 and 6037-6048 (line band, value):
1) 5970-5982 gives 0.007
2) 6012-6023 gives 0.069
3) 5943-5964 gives 0.000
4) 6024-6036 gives 0.019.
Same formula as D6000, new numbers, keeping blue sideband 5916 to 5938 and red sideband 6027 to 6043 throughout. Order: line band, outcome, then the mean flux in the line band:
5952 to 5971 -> -0.02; 25.6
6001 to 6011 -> 0.02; 24.7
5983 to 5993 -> 0.03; 24.5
